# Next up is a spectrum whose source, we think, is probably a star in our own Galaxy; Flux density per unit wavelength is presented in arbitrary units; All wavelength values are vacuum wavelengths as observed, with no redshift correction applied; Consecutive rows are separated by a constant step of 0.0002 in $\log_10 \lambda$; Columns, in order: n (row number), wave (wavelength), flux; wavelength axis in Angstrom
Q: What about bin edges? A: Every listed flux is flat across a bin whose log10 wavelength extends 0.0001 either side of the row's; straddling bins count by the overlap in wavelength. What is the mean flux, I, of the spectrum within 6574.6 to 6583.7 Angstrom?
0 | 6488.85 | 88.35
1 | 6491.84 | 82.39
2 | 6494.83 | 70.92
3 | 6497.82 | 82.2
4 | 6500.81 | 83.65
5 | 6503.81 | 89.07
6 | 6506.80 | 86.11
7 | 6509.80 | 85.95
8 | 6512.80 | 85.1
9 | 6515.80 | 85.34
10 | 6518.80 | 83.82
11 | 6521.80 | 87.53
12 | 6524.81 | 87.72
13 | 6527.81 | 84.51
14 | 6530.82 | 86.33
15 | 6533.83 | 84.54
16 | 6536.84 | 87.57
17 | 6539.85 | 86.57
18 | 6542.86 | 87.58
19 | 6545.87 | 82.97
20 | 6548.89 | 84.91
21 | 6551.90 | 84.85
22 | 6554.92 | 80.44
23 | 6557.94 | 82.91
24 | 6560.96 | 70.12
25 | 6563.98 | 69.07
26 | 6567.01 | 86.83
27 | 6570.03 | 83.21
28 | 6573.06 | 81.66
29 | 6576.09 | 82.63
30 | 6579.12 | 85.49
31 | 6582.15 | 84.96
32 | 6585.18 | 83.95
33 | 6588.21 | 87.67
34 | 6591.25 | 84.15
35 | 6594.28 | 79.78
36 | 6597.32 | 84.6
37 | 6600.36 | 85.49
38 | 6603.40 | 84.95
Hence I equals 84.4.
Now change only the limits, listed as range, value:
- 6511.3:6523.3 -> 85.5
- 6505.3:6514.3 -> 85.7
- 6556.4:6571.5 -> 78.4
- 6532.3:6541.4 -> 86.2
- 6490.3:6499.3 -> 78.6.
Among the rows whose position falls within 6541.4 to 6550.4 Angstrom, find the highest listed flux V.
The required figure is 87.58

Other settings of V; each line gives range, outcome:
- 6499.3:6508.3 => 89.07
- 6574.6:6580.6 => 85.49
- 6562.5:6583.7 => 86.83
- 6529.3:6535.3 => 86.33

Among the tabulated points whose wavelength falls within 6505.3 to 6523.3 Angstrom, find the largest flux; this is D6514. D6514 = 87.53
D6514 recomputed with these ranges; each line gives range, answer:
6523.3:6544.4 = 87.72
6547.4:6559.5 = 84.91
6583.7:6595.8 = 87.67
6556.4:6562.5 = 82.91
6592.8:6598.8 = 84.6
